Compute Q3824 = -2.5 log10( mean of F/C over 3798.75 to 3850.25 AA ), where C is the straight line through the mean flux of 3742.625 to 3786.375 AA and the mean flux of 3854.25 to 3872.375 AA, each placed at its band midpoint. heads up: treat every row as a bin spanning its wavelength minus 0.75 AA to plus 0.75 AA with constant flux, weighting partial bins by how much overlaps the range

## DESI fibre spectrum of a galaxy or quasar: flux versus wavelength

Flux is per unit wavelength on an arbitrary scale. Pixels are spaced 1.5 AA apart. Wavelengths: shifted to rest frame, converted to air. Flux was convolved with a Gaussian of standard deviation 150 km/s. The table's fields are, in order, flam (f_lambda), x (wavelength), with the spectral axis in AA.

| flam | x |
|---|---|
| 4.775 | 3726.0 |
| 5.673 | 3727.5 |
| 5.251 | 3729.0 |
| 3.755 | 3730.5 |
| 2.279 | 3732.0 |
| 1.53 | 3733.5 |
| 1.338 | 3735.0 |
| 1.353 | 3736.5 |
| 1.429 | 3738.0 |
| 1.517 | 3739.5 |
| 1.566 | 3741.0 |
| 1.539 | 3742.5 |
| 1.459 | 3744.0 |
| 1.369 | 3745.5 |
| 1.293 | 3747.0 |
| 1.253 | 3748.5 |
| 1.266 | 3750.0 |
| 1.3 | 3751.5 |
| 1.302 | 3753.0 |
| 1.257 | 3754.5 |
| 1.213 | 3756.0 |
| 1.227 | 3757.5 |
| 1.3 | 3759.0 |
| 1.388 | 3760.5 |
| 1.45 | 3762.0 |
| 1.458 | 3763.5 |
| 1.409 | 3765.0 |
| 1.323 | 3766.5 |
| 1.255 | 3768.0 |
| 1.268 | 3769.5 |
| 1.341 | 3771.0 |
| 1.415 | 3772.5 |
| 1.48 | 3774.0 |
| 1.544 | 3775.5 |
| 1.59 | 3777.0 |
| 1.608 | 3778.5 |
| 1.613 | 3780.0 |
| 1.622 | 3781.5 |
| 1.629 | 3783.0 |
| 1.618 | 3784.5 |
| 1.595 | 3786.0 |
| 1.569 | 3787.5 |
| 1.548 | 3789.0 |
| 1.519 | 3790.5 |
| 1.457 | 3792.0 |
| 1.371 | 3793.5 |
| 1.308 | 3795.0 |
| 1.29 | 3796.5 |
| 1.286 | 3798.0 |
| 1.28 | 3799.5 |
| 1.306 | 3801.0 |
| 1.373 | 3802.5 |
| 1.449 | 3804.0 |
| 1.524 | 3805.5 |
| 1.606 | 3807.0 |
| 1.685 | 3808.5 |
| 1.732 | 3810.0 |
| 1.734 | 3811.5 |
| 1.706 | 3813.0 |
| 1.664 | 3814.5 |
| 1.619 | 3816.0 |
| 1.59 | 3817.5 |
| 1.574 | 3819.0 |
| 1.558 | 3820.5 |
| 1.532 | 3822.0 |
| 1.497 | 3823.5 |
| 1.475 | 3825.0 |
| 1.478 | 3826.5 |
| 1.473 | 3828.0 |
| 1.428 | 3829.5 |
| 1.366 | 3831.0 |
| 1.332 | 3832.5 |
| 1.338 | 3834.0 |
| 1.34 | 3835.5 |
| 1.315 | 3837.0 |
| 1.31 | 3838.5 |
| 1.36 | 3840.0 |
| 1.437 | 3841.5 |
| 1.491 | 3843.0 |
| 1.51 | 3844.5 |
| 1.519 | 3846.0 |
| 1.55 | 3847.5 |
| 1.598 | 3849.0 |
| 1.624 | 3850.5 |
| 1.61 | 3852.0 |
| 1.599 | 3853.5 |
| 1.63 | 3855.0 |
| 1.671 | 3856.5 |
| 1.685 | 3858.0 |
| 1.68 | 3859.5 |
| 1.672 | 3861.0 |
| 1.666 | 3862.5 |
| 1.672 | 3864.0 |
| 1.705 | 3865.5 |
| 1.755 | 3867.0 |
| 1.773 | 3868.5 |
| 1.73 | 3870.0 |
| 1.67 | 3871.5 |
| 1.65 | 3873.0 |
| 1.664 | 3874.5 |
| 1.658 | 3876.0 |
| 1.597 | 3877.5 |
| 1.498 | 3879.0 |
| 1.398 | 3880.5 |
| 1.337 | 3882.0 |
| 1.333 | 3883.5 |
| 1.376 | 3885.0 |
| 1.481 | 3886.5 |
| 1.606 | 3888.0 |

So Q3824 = 0.06 mag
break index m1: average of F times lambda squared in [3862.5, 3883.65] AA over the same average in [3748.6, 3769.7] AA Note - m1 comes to 1.30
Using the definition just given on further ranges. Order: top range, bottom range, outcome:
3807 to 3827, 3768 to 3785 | 1.09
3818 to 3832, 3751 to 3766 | 1.16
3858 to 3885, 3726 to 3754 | 0.83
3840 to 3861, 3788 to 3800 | 1.17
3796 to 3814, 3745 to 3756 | 1.20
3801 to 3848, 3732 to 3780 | 1.11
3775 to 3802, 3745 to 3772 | 1.15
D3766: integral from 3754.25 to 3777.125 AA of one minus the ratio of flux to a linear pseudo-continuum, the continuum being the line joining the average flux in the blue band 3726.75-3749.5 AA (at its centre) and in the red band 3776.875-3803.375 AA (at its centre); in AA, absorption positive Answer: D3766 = 5.41 AA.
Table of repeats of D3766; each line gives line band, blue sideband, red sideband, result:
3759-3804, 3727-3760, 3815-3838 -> 6.2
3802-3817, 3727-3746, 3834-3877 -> 1.9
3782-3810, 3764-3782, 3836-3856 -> -0.1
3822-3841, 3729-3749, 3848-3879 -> 3.4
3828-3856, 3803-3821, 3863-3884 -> 2.5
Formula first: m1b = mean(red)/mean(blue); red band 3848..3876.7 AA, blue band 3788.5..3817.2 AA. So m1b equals 1.11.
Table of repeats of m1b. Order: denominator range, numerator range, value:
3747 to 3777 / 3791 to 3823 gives 1.12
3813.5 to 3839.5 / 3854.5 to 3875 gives 1.15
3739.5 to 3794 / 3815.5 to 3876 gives 1.09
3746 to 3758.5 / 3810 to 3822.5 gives 1.29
